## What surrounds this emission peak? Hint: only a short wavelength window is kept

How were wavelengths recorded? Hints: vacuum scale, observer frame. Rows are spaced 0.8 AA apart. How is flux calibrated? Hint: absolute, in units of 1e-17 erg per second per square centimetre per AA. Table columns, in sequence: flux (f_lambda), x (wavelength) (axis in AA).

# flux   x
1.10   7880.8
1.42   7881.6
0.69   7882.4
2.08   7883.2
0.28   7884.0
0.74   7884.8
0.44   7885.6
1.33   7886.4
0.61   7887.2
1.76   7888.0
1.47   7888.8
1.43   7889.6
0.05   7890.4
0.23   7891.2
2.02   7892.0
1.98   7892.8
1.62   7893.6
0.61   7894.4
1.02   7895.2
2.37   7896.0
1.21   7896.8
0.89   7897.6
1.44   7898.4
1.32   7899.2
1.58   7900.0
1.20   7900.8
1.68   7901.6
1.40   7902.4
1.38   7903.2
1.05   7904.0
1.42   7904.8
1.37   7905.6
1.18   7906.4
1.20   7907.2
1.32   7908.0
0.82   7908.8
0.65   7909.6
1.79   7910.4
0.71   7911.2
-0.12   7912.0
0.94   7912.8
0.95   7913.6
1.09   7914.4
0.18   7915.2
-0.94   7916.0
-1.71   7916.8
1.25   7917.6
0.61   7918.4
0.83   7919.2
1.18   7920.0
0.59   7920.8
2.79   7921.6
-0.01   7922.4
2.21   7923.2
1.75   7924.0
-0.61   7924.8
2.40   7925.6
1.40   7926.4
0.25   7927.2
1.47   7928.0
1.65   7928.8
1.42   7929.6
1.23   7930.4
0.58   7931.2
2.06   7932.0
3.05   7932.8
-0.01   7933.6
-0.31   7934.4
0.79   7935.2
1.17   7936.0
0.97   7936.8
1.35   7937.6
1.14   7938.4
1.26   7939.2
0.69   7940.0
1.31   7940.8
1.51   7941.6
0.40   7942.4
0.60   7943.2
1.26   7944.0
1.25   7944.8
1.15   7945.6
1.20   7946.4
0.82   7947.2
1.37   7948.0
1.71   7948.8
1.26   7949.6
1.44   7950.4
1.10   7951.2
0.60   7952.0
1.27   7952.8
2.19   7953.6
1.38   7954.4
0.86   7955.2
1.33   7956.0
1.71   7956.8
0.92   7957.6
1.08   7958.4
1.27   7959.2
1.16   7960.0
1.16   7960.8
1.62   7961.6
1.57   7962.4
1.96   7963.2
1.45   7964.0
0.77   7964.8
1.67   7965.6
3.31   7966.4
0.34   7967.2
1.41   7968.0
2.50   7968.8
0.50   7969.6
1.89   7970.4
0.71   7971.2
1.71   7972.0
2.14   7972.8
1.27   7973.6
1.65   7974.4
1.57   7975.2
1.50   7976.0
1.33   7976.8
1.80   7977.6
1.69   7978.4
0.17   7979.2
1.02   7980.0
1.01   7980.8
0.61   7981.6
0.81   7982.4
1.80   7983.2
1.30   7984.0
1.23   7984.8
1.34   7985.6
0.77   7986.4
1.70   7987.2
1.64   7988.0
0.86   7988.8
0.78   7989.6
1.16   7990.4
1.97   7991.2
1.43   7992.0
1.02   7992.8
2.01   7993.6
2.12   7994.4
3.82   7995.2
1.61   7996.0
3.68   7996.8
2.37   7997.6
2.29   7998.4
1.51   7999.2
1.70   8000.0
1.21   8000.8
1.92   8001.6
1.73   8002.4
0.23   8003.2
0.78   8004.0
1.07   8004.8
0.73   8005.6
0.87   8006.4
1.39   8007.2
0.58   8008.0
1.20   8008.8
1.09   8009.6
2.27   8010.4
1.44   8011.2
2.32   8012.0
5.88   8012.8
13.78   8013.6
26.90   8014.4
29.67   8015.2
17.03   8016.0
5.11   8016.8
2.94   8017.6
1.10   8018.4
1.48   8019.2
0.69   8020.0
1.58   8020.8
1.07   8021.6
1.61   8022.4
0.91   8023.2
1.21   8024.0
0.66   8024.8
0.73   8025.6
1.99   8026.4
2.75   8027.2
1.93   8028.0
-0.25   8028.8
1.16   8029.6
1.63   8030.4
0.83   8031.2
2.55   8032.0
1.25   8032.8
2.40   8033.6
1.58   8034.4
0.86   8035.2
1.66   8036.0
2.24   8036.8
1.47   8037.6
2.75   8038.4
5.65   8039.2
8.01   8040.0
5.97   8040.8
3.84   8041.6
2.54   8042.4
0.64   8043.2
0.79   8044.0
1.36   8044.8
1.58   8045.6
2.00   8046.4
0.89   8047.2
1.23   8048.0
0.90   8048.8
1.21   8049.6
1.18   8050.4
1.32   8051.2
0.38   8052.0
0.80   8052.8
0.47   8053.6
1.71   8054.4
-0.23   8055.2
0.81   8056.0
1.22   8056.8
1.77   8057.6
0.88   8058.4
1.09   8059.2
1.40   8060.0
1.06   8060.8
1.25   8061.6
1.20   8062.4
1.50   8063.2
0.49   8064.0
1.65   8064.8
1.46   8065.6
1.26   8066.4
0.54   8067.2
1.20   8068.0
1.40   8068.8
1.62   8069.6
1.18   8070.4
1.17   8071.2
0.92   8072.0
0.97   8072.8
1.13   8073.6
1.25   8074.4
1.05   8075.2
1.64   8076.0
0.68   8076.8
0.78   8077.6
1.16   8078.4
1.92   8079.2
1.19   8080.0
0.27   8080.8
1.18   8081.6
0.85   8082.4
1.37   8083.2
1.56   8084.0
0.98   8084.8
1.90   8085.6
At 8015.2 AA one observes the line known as H-alpha 6563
